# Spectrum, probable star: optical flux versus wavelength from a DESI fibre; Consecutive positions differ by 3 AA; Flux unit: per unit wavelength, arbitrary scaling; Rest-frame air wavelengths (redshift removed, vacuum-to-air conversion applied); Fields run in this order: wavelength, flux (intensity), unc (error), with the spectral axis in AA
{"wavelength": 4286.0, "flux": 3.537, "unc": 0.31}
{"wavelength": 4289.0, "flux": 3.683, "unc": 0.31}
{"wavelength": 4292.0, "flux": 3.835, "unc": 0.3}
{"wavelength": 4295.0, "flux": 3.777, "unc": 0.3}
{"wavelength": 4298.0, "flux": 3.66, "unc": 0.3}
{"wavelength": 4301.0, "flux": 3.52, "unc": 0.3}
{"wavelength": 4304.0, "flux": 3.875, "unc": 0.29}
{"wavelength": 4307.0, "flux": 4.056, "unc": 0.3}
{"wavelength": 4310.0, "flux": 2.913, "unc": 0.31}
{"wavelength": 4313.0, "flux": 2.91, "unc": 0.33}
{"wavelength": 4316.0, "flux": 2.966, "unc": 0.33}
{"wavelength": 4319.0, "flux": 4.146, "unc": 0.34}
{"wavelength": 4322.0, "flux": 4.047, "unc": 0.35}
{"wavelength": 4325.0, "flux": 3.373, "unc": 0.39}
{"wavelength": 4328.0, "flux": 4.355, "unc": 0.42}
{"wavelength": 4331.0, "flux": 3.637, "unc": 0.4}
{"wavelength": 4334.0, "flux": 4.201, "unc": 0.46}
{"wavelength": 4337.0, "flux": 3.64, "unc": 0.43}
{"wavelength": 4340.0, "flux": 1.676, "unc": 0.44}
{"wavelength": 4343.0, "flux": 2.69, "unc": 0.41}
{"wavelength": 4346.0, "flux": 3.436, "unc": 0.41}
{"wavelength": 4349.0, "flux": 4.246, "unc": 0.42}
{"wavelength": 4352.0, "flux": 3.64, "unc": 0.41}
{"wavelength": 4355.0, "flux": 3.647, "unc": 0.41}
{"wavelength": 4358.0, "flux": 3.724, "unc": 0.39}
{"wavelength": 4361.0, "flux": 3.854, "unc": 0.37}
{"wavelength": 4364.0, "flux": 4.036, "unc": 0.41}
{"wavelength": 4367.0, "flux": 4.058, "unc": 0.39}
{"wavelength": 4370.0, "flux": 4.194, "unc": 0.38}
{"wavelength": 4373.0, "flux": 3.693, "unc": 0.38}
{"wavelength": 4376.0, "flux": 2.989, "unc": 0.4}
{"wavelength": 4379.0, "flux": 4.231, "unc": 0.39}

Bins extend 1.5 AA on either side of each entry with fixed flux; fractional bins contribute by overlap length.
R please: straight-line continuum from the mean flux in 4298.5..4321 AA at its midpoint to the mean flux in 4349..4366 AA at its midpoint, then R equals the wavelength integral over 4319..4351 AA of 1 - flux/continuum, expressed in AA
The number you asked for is 1.0 AA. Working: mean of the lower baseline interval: 3.5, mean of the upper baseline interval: 3.83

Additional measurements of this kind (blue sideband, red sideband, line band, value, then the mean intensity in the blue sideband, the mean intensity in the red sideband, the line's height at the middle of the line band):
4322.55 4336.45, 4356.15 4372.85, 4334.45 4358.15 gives 3.4 AA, 3.88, 3.94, 3.91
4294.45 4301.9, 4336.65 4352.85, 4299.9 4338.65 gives -2.6 AA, 3.65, 3.17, 3.43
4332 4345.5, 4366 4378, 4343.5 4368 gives -2.5 AA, 3.1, 3.74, 3.43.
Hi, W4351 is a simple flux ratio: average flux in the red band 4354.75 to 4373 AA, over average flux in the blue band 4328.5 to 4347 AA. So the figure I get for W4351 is 1.2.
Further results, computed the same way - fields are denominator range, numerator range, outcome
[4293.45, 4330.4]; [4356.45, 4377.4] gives 1.04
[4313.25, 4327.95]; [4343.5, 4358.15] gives 1.01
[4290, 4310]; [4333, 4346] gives 0.82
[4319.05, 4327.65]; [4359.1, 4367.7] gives 1.02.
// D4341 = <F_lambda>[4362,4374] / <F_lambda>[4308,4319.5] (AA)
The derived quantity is 1.3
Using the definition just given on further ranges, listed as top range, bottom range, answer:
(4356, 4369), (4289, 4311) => 1.06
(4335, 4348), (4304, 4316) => 0.89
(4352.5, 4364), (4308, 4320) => 1.17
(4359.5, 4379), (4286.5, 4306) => 1.03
